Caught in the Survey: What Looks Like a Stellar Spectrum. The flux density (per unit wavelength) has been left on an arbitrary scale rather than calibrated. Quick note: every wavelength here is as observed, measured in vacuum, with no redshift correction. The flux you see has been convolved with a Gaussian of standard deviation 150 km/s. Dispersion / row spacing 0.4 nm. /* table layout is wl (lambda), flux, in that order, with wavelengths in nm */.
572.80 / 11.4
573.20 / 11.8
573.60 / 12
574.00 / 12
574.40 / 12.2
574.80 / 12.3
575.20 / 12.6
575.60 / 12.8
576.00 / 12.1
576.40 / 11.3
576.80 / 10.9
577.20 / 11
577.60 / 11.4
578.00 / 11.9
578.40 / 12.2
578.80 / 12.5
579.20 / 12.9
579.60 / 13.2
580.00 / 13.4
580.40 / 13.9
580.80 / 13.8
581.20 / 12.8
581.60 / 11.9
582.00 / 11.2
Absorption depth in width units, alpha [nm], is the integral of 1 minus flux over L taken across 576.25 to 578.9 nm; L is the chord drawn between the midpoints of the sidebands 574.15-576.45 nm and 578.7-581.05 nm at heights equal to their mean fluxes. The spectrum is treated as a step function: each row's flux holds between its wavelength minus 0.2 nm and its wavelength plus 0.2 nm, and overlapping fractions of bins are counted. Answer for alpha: 0.25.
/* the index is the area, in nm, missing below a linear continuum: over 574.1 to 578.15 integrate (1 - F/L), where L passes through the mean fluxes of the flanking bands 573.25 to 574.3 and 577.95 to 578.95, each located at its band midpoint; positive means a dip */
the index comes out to 0.09 nm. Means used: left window 12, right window 12.2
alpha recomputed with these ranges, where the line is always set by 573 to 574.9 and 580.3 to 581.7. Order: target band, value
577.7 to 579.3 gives 0.06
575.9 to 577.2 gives 0.12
